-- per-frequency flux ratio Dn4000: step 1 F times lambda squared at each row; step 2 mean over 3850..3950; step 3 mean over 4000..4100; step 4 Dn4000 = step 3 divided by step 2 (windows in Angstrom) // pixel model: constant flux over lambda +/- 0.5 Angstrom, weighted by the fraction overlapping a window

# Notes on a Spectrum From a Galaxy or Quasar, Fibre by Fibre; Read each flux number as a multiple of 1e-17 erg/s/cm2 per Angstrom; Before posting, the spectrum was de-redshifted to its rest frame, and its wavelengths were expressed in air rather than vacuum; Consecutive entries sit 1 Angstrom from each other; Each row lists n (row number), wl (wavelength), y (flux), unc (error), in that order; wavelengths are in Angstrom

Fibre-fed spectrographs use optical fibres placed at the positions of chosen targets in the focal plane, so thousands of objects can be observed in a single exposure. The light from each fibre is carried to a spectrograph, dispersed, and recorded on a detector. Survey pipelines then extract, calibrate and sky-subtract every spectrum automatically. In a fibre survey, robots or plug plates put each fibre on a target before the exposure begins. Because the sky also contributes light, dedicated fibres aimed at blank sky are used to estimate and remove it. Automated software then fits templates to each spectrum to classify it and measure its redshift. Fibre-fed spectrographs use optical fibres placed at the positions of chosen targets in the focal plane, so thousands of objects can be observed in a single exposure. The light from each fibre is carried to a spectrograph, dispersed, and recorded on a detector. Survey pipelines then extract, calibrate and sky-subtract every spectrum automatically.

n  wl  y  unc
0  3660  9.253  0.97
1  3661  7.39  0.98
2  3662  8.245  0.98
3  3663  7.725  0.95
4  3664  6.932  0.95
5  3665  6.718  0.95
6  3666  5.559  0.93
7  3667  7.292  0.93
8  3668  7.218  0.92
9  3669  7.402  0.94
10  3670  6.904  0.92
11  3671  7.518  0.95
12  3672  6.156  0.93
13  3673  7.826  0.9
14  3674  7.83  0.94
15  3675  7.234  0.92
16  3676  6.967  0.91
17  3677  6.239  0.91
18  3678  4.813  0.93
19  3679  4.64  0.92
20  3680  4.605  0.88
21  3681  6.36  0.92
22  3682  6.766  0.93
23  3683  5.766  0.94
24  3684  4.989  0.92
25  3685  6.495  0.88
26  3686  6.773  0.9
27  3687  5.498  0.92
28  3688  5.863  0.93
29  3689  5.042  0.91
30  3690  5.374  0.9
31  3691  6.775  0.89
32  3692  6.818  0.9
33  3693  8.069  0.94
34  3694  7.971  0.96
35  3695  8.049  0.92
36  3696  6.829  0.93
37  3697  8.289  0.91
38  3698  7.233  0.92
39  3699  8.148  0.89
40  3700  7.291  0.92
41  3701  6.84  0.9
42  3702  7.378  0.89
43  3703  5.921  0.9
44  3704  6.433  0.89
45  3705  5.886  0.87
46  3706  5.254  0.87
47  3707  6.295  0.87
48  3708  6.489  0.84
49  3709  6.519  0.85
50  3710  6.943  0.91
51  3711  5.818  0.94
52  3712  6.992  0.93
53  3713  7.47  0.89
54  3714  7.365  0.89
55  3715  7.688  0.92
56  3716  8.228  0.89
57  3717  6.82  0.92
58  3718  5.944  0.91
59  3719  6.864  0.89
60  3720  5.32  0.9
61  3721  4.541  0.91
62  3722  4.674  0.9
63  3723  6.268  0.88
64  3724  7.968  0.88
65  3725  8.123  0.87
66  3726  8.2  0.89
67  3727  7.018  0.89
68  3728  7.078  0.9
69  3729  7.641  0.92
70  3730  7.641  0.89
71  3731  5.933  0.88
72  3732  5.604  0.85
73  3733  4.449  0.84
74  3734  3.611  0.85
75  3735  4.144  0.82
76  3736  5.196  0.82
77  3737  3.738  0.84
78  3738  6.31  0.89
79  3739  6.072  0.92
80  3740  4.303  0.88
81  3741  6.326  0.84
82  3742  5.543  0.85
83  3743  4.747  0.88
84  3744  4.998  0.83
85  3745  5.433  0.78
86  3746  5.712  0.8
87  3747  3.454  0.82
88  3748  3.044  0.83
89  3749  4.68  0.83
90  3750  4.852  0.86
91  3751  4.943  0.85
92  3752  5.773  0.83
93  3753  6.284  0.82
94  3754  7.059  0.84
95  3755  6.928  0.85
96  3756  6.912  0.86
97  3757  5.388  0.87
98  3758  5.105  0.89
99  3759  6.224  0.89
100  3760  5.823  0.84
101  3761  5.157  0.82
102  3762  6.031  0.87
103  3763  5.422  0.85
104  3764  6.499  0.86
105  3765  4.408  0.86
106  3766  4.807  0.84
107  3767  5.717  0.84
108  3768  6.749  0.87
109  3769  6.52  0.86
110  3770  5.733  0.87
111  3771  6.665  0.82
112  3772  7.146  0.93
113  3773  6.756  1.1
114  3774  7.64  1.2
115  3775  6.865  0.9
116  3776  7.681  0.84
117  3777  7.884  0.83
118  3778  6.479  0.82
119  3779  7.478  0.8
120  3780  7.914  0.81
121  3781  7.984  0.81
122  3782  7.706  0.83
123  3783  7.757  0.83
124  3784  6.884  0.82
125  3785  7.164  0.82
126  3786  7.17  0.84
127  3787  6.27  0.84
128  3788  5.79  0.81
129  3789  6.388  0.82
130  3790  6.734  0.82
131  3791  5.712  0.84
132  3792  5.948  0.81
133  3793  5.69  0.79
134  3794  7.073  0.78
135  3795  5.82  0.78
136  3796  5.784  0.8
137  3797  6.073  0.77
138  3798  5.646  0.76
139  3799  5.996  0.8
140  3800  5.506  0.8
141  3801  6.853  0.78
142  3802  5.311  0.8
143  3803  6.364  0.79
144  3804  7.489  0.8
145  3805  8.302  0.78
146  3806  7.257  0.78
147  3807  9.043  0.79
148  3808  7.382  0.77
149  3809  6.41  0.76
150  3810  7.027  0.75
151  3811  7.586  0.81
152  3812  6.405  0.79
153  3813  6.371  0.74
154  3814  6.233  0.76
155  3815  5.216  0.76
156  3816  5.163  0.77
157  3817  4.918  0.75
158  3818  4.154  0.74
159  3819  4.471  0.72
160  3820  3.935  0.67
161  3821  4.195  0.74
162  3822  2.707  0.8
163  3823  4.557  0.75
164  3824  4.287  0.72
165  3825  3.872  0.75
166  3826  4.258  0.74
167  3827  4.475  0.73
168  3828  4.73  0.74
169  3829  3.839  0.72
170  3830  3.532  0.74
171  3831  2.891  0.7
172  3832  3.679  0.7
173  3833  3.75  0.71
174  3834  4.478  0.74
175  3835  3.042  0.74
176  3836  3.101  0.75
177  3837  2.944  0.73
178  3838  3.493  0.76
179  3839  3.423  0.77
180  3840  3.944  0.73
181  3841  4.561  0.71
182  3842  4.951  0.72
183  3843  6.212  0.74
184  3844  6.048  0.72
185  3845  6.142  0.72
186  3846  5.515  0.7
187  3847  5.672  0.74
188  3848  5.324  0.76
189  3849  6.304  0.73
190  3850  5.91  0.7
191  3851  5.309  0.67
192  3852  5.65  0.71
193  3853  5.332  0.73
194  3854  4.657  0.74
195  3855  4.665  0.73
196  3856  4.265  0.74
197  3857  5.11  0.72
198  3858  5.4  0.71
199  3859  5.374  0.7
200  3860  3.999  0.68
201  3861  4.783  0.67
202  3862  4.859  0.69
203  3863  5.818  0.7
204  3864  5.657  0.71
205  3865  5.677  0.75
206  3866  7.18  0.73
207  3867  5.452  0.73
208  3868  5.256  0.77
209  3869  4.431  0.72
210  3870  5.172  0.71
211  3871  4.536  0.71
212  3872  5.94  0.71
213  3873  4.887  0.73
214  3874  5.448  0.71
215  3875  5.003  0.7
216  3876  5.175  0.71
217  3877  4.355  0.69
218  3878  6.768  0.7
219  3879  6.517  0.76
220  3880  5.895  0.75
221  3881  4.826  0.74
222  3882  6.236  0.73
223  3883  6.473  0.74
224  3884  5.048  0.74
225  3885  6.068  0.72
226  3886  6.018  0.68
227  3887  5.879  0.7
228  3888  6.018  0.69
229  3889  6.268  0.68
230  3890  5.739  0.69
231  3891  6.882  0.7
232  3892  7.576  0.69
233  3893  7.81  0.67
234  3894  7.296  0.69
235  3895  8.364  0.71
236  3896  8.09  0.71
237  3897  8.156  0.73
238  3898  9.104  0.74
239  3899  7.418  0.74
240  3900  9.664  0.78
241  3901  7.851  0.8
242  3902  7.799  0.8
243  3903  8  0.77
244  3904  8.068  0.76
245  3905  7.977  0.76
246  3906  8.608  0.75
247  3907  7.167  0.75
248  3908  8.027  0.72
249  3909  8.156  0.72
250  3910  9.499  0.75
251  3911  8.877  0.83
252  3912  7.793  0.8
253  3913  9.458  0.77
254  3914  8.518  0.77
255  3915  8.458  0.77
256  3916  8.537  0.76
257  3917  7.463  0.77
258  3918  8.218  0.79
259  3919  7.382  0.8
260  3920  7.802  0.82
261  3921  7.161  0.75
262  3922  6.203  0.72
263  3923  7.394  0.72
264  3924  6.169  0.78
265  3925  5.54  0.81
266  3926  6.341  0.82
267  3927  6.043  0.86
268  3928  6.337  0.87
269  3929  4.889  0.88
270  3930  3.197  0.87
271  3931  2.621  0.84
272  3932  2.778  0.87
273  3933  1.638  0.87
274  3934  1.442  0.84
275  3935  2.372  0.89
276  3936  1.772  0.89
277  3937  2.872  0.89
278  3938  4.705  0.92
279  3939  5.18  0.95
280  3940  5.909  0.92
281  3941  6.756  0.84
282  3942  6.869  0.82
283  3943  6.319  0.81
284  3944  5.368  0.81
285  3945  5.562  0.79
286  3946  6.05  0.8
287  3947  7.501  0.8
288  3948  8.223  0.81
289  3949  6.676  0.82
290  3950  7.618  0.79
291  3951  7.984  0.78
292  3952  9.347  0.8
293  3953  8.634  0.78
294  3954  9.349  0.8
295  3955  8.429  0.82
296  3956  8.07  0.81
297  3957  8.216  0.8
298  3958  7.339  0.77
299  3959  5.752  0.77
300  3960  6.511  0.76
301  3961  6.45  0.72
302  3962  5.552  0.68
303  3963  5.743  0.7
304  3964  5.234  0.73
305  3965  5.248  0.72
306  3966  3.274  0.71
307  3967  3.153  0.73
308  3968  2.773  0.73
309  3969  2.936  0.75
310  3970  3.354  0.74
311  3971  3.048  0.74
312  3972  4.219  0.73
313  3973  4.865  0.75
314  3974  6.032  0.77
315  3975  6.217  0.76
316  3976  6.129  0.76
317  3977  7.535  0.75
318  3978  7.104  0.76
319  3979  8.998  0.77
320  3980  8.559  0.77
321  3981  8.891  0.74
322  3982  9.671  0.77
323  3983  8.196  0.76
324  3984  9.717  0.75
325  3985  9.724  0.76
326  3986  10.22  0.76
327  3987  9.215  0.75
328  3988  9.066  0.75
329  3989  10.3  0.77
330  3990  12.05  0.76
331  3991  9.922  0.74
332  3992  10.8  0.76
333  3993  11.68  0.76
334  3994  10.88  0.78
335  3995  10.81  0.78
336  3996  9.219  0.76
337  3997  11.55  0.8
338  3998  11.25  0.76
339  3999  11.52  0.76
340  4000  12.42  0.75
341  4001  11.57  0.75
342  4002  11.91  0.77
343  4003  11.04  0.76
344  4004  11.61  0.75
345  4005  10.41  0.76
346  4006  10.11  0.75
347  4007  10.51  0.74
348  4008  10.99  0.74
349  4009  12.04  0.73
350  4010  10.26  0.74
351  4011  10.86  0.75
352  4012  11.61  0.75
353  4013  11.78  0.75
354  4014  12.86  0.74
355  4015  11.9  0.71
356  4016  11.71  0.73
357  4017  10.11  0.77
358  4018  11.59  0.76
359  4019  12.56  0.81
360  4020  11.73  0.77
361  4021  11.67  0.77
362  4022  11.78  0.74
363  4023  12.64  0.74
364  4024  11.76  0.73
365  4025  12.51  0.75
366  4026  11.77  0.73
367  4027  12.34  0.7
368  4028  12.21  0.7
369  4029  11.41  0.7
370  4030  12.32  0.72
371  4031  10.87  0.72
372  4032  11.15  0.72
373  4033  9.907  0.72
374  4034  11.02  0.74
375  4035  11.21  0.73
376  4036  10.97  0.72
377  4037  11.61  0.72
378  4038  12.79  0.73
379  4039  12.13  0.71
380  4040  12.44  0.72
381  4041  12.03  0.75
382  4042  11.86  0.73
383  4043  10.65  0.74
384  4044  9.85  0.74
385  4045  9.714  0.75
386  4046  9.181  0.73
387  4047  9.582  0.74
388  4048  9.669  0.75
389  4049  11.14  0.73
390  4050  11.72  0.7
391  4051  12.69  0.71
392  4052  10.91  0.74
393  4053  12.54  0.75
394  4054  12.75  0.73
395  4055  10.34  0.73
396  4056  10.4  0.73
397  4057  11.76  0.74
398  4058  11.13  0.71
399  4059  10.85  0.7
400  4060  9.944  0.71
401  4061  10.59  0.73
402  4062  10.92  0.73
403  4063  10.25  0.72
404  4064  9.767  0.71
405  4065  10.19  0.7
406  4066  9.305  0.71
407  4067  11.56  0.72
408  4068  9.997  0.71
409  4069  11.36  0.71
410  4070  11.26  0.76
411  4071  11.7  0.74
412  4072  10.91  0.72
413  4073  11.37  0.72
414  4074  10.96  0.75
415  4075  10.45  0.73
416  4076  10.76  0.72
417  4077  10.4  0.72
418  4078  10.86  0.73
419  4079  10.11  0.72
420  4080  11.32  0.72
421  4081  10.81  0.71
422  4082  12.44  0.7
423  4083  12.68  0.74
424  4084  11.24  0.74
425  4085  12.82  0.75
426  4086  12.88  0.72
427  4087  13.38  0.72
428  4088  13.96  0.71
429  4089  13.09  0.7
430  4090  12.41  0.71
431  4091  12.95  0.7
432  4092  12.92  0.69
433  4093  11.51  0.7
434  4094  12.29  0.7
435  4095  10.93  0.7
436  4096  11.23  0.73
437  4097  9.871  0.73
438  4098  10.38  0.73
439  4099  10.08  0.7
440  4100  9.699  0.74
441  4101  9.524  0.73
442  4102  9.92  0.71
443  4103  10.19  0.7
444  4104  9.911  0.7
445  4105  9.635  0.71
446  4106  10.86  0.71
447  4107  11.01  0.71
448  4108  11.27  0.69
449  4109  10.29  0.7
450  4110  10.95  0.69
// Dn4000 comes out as 1.98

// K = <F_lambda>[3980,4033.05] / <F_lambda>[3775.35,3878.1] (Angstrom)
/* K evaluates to 2.0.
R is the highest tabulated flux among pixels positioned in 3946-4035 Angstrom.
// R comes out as 12.86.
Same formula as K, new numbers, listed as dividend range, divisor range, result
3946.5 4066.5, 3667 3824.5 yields 1.55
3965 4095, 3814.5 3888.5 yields 2.13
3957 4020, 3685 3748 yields 1.41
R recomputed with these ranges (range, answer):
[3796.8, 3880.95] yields 9.043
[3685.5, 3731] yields 8.289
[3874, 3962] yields 9.664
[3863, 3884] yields 7.18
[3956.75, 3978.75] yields 8.216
